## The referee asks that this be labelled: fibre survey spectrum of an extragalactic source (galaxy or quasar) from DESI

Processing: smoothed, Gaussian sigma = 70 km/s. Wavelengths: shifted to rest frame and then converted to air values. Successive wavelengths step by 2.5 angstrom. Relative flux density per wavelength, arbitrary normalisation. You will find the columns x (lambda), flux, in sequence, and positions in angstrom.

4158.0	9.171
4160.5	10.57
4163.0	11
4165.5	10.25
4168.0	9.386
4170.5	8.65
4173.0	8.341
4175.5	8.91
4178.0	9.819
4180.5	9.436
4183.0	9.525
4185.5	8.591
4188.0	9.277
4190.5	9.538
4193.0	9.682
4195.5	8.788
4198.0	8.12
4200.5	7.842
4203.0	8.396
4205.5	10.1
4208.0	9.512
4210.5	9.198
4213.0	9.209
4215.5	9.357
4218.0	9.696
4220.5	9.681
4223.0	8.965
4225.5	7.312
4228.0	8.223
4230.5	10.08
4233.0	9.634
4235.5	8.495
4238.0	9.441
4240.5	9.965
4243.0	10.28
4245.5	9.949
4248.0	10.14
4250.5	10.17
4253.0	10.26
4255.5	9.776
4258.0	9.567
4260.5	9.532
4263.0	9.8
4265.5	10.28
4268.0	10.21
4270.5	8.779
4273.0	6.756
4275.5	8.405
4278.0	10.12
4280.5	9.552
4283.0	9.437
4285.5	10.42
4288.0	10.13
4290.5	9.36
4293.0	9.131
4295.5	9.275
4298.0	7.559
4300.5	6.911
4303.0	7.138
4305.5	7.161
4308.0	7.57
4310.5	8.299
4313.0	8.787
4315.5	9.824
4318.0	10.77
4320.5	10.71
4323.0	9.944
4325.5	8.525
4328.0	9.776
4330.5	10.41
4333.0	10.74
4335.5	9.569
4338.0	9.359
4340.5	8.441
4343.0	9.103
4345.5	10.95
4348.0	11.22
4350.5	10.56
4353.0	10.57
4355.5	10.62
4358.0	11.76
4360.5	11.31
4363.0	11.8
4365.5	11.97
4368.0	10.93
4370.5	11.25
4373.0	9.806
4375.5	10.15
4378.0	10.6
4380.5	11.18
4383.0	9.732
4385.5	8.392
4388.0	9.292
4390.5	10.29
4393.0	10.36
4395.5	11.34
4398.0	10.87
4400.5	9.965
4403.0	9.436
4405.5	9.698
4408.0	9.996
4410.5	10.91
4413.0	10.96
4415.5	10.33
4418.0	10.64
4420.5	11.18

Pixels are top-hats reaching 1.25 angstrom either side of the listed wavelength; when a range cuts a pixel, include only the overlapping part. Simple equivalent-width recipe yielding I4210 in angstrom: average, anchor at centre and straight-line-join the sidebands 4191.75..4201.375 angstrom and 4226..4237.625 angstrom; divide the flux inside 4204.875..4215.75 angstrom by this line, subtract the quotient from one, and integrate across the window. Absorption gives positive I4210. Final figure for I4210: -0.8 angstrom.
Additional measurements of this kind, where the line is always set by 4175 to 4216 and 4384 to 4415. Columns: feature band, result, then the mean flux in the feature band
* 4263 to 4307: 3.2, 8.88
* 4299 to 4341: 3.0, 9.06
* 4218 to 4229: 0.7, 8.68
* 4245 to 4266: -1.1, 9.93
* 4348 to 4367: -2.5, 11.2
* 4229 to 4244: -0.4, 9.61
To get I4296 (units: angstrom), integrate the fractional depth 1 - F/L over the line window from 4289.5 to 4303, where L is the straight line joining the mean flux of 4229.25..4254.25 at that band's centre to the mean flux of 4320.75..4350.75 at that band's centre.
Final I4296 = 2.1 angstrom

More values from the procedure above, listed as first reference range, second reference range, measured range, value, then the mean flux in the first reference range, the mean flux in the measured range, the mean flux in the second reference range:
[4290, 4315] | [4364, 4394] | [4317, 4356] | -4.10 angstrom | 8.13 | 10.1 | 10.3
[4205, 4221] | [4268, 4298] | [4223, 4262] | -0.58 angstrom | 9.5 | 9.51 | 9.19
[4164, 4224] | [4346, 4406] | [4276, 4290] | 0.06 angstrom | 9.19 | 9.82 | 10.6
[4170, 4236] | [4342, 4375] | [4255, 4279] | 1.26 angstrom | 9.06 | 9.3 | 10.9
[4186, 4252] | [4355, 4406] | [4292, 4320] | 4.19 angstrom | 9.27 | 8.46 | 10.5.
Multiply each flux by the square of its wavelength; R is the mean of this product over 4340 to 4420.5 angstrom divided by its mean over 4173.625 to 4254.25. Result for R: 1.2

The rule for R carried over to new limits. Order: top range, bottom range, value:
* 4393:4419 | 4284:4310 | 1.29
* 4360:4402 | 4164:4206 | 1.27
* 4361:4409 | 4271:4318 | 1.24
